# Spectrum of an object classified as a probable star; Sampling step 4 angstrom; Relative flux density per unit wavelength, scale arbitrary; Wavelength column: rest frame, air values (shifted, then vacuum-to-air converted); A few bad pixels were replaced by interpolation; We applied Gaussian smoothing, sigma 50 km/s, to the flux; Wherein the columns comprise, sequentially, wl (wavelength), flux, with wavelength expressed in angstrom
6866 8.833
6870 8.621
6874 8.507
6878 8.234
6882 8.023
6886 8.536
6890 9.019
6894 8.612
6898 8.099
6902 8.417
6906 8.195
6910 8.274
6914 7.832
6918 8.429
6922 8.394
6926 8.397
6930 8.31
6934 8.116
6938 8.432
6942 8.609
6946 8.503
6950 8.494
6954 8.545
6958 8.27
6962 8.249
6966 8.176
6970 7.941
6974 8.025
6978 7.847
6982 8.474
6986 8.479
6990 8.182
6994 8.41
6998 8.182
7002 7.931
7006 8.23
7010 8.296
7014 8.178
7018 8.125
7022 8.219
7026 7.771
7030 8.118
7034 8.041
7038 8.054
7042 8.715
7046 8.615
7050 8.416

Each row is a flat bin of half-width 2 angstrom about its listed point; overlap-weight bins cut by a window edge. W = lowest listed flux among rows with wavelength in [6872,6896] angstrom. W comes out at 8.023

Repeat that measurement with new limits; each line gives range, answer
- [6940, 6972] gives 7.941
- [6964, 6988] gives 7.847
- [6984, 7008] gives 7.931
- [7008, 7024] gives 8.125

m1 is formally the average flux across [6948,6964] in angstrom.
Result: 8.39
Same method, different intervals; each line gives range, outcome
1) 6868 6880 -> 8.45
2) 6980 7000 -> 8.35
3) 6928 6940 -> 8.29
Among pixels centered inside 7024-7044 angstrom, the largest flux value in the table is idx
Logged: 8.715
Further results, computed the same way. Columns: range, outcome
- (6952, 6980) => 8.545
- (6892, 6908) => 8.612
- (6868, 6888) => 8.621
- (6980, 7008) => 8.479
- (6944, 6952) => 8.503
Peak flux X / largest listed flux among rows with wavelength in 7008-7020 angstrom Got 8.296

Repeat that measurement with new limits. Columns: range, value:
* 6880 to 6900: 9.019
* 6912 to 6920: 8.429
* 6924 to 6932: 8.397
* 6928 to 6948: 8.609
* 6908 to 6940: 8.432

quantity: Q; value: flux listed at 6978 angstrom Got 7.847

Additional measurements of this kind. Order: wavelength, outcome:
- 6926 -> 8.397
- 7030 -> 8.118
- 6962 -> 8.249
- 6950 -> 8.494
